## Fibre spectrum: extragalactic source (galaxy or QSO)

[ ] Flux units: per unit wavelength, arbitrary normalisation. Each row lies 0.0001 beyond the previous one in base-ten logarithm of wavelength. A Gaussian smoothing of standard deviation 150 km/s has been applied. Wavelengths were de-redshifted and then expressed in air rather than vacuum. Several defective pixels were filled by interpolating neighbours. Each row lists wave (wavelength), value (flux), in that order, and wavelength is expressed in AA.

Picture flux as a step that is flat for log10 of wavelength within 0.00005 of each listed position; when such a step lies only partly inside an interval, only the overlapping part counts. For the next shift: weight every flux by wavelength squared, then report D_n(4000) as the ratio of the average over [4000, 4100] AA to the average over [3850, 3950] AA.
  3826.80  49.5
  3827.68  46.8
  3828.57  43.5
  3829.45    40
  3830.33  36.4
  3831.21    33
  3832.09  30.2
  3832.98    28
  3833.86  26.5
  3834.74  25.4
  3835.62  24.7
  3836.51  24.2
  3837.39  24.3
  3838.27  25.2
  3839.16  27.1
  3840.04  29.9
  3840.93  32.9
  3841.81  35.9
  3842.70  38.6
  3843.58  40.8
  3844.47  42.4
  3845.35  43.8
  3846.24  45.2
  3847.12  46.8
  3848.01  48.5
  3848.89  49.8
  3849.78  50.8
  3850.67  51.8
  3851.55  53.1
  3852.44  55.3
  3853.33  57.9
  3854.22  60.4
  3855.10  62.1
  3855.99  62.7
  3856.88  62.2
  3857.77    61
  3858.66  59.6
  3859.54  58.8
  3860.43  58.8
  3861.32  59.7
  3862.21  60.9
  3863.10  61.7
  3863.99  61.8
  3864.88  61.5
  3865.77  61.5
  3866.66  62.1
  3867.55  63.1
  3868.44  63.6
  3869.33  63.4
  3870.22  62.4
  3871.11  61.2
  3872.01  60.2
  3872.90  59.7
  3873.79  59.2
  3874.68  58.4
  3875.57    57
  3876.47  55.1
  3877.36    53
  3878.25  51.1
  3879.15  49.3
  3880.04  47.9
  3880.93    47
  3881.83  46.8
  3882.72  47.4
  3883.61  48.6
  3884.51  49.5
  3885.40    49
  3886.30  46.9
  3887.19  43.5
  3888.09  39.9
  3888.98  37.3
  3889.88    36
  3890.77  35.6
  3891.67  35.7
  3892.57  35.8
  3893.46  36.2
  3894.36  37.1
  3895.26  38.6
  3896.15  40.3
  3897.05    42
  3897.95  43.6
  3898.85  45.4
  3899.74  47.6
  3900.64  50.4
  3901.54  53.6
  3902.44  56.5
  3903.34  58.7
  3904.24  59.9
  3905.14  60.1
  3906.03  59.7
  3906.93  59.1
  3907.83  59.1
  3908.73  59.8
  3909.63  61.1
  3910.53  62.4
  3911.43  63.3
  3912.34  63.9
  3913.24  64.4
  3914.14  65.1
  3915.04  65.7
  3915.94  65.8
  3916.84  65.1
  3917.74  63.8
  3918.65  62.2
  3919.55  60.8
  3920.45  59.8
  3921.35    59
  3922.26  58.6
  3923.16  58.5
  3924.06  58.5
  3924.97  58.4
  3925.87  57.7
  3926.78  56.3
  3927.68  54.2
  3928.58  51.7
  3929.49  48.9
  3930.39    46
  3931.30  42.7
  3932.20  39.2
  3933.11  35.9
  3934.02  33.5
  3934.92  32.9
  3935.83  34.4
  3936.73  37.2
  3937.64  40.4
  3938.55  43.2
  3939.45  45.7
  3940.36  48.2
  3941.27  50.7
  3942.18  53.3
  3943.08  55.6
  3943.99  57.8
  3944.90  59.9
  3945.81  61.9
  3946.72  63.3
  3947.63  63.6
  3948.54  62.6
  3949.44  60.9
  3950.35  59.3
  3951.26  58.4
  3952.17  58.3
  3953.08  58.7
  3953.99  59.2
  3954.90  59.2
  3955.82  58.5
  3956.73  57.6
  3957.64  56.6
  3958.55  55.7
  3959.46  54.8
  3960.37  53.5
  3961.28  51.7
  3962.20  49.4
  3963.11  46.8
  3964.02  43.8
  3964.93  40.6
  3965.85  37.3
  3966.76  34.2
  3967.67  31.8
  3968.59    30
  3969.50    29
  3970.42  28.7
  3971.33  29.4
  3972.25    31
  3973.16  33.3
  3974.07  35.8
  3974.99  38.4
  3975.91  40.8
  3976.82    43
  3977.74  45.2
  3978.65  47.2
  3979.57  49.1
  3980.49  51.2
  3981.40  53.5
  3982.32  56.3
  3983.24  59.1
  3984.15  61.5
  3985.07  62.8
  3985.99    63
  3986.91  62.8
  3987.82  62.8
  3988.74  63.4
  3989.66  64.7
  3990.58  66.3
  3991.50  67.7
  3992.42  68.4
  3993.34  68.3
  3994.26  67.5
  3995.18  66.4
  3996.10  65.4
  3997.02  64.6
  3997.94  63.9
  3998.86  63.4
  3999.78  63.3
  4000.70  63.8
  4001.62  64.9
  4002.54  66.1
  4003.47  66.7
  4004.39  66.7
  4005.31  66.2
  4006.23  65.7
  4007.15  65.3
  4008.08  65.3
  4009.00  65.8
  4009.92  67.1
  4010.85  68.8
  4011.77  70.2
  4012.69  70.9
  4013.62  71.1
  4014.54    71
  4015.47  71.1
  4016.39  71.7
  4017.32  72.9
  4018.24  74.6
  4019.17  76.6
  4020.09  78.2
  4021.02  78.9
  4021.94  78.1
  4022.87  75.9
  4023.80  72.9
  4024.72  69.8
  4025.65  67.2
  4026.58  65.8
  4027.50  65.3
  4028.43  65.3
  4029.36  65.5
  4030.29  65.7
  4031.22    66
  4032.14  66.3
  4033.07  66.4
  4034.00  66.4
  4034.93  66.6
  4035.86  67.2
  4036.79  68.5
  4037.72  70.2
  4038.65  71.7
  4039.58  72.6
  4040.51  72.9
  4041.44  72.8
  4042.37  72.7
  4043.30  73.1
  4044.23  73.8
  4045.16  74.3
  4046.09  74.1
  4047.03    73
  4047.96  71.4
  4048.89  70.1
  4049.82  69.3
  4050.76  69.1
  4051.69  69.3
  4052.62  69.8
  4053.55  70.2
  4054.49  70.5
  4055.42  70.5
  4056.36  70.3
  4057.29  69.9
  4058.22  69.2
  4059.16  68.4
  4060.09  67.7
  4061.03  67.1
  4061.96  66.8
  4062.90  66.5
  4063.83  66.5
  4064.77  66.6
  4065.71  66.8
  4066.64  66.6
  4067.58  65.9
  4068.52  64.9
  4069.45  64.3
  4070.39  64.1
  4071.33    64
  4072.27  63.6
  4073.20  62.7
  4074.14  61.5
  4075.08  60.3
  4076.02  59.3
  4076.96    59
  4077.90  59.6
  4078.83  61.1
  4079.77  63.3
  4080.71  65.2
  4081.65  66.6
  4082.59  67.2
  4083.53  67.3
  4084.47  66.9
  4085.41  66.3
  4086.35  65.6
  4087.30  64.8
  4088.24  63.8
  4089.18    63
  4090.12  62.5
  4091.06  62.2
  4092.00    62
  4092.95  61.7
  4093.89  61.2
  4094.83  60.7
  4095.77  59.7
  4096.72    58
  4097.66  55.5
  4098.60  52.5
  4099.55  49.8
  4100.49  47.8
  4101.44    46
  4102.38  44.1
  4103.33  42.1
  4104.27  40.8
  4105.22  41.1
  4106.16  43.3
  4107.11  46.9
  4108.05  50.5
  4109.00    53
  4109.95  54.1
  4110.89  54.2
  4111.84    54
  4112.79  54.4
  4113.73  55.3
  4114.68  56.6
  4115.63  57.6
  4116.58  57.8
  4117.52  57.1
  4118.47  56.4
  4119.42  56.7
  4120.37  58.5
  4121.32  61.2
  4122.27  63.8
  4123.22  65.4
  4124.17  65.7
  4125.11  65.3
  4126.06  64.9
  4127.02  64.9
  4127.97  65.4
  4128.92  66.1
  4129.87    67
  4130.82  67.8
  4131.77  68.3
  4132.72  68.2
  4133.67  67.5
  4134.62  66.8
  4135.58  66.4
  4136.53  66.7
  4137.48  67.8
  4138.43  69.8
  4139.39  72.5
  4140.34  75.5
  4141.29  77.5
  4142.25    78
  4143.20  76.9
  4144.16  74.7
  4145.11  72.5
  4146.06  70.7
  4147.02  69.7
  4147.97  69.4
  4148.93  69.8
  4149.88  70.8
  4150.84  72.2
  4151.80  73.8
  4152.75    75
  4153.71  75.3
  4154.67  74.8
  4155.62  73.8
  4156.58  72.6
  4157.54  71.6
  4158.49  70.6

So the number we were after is 1.35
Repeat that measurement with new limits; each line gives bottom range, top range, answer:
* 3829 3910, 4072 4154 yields 1.45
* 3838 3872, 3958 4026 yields 1.19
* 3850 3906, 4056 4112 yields 1.26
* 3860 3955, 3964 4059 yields 1.24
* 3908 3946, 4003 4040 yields 1.35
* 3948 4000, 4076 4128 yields 1.17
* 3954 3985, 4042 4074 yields 1.57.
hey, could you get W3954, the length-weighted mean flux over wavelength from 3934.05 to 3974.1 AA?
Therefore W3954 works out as 48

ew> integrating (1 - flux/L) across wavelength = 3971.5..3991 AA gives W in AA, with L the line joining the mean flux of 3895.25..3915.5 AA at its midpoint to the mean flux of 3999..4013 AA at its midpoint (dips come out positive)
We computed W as 3.76 AA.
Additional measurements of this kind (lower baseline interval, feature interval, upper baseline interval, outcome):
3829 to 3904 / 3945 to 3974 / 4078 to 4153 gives 2.20 AA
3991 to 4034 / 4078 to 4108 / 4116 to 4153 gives 4.72 AA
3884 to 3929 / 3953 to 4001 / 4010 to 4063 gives 7.84 AA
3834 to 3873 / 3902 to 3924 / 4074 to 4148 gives -3.52 AA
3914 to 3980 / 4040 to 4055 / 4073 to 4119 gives -4.63 AA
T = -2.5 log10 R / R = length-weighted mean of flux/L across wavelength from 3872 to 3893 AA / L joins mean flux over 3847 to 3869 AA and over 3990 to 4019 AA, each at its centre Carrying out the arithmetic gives 0.248 mag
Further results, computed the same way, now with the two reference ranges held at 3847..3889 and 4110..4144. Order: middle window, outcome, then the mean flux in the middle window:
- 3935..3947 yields 0.17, 49.4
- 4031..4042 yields -0.13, 69.1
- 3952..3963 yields 0.05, 55.7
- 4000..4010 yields -0.09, 65.7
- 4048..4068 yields -0.11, 68.5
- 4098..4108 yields 0.36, 45.8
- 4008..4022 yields -0.19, 72.1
